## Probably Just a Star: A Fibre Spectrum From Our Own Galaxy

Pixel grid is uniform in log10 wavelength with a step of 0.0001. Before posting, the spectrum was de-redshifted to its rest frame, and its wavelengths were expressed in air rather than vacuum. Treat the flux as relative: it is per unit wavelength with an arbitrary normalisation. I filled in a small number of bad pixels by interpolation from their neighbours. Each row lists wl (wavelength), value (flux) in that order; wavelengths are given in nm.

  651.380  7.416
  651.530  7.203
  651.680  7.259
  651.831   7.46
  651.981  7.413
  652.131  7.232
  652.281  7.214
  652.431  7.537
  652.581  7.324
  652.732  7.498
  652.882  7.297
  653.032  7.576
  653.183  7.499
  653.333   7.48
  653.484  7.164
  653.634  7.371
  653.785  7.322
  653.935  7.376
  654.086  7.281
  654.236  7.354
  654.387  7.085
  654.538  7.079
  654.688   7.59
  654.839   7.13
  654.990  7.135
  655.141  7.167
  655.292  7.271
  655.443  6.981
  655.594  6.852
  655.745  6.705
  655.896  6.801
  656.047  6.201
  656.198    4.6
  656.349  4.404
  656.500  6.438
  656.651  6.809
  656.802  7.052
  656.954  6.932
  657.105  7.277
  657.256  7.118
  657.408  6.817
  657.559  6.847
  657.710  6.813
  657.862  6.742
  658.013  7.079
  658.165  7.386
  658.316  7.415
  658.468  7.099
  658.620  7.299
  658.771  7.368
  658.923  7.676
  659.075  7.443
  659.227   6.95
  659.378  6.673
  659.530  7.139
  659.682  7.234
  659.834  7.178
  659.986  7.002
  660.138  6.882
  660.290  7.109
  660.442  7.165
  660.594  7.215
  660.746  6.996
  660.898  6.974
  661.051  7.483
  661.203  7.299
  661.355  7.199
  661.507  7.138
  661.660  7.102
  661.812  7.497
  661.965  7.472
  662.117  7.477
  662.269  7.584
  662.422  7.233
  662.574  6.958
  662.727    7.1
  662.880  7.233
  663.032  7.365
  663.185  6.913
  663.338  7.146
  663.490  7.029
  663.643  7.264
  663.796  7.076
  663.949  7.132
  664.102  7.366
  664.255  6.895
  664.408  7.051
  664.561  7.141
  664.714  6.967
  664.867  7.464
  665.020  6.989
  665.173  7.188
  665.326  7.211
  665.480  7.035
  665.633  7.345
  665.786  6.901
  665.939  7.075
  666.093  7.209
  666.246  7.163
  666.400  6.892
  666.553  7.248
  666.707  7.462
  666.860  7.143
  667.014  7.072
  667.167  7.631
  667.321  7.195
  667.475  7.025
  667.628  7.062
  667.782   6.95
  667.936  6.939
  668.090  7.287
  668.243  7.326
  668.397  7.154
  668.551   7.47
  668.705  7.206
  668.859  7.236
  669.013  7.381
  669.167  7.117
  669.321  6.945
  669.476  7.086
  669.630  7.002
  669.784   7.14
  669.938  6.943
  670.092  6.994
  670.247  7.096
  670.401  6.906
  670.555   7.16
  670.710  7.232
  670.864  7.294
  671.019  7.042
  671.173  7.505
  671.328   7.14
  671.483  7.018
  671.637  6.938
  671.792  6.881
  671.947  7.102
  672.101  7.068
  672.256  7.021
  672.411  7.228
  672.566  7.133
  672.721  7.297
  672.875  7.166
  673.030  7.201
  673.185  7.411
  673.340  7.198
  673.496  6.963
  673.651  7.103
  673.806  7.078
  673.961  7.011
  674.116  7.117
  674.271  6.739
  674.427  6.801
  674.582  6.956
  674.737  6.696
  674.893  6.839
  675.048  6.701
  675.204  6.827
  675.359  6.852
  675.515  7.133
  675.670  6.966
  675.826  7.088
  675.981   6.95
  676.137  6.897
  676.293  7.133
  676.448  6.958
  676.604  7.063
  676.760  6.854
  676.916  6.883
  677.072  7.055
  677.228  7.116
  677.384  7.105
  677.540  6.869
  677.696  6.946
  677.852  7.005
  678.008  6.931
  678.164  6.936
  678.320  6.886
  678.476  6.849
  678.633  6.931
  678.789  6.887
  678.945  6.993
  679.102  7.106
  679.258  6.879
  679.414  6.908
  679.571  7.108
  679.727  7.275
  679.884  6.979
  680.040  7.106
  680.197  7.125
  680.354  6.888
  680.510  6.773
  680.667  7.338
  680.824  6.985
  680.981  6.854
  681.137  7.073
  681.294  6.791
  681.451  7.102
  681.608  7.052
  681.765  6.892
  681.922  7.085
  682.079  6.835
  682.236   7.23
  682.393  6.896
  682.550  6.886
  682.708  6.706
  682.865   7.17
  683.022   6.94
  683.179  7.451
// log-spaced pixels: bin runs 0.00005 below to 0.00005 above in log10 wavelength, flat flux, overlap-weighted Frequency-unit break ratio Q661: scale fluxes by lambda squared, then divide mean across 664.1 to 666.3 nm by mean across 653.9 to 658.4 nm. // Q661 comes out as 1.1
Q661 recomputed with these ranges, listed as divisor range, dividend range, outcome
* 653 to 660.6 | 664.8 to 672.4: 1.06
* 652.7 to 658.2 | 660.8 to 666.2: 1.06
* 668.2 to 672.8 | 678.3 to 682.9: 1.01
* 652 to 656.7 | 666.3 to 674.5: 1.07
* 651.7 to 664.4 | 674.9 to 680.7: 1.04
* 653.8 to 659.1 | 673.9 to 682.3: 1.07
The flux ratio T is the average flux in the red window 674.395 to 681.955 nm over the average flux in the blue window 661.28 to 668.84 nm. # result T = 0.97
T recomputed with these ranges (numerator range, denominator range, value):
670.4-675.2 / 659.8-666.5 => 0.99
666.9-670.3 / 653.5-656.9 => 1.05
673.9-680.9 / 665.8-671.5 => 0.97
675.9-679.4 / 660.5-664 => 0.97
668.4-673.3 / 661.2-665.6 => 0.99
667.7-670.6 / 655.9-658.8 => 1.06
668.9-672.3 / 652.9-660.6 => 1.01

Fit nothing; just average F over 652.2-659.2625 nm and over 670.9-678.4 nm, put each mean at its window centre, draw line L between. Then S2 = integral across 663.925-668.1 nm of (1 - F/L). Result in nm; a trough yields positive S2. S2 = -0.068 nm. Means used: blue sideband 7.04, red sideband 7.02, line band 7.14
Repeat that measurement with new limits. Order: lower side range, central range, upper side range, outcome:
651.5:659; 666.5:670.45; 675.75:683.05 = -0.08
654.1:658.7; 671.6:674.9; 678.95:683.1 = -0.04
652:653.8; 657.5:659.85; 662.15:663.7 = 0.04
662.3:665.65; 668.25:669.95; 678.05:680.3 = -0.02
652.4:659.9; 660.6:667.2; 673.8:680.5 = -0.17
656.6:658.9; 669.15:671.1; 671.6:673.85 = 0.01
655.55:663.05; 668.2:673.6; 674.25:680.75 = -0.13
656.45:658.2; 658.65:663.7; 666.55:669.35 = -0.12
